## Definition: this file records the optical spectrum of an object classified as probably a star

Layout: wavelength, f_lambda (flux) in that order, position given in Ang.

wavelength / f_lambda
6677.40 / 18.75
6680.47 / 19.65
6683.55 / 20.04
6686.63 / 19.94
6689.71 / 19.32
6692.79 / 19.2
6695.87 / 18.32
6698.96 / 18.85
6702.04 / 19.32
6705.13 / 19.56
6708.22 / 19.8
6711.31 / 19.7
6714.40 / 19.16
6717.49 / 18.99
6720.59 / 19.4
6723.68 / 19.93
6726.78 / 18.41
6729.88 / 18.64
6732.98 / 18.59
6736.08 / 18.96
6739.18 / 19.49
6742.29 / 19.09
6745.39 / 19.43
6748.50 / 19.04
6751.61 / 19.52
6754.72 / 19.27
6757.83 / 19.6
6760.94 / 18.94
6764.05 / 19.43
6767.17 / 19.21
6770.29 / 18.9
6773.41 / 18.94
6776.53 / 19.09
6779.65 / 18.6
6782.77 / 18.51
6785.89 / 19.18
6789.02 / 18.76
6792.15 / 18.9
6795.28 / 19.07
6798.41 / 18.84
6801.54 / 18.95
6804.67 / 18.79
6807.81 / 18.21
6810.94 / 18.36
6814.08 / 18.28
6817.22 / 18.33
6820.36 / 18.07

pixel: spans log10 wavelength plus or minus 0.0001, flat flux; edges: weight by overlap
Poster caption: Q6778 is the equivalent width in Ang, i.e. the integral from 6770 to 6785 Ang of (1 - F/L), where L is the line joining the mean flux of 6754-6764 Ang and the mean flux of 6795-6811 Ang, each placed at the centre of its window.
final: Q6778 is 0.2 Ang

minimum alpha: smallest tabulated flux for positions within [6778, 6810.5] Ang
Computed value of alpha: 18.21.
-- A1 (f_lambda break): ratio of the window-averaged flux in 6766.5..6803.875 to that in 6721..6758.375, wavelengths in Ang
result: 0.99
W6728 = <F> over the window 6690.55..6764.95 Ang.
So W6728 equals 19.2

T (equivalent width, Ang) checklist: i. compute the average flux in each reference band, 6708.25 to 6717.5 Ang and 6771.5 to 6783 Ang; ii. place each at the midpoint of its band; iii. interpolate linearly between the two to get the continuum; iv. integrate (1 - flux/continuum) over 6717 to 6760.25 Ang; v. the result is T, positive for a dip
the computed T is 0.0 Ang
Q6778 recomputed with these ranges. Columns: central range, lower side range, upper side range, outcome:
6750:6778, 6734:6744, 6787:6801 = -0.3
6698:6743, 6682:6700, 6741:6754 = 0.2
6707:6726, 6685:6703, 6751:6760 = -0.2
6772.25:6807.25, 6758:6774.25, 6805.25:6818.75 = -0.3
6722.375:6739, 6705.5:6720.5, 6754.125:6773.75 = 0.3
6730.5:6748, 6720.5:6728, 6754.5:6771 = 0.2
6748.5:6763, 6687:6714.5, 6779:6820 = -0.3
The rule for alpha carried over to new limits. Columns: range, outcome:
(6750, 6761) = 18.94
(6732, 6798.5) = 18.51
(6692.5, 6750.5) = 18.32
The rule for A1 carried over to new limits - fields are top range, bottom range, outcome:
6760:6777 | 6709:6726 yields 0.98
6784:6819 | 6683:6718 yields 0.97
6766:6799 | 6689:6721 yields 0.98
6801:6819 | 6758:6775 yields 0.96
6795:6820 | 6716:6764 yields 0.97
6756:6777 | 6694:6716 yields 1.00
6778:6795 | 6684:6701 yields 0.98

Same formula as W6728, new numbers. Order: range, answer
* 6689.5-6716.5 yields 19.2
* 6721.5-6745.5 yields 19.1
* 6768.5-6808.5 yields 18.8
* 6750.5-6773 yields 19.2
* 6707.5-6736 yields 19.2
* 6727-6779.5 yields 19.1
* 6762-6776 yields 19.1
